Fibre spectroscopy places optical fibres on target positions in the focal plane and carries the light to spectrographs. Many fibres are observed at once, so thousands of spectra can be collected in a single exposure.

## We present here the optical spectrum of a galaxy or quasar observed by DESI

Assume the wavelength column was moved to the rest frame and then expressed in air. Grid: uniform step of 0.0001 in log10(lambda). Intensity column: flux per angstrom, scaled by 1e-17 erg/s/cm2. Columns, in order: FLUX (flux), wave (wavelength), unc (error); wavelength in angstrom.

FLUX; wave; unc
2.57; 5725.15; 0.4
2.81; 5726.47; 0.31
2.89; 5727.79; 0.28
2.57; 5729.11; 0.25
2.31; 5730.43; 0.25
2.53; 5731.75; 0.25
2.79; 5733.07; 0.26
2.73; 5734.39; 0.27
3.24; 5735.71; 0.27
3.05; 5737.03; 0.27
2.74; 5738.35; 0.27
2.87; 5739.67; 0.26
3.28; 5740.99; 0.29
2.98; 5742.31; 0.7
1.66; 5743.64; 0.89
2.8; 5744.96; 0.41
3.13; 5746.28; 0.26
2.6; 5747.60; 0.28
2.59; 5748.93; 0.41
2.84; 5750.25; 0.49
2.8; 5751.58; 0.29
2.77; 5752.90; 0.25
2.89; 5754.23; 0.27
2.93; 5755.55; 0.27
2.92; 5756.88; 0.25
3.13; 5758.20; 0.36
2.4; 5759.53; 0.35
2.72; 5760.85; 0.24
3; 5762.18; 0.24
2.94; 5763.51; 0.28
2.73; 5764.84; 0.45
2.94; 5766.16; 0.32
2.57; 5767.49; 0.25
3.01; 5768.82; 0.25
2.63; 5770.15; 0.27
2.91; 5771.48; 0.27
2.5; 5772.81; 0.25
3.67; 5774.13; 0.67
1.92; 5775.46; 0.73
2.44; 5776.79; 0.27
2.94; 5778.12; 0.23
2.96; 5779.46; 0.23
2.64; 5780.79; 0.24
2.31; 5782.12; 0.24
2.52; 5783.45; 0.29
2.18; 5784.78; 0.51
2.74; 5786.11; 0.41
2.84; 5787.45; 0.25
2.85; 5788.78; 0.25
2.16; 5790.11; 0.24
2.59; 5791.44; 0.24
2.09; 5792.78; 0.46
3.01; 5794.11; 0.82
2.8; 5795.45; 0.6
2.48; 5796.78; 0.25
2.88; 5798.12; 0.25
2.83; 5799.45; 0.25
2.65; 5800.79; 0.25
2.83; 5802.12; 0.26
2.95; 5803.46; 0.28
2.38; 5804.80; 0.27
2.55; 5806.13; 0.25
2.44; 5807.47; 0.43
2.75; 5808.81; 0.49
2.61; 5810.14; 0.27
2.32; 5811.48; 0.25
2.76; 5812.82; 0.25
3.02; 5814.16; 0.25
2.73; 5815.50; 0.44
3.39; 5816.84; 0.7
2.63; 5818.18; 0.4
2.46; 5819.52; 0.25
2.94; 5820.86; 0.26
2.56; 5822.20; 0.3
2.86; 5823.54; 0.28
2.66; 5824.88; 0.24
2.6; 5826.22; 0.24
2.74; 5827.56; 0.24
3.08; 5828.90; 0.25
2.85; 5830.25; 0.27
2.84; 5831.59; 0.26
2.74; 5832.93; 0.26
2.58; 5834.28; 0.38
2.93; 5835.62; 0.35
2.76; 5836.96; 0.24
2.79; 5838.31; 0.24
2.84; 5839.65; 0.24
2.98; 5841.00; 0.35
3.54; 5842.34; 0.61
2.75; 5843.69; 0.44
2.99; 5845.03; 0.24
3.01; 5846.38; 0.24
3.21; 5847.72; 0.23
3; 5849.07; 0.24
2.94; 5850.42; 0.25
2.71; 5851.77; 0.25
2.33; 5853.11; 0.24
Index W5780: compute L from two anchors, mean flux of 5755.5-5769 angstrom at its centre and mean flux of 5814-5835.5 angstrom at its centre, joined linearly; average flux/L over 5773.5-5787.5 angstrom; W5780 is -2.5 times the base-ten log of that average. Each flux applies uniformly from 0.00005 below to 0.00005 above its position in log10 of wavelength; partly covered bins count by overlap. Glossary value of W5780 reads 0.07 mag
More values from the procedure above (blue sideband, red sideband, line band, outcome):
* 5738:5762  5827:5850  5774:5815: 0.09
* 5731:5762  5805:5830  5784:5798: 0.07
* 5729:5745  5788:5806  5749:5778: -0.04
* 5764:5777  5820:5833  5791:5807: 0.04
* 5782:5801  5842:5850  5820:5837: 0.05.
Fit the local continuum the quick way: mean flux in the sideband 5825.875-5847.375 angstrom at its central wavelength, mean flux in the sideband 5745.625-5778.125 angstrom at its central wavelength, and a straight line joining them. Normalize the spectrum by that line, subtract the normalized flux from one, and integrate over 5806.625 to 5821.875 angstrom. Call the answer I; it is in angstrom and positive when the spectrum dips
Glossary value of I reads 0.7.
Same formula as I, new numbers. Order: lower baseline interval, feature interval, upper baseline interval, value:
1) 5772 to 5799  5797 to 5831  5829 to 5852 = 0.5 angstrom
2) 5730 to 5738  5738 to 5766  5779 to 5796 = -0.8 angstrom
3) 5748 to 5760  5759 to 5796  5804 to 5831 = 1.3 angstrom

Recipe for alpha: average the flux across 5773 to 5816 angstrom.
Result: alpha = 2.65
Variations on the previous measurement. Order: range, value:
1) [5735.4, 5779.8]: 2.8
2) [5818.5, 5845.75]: 2.82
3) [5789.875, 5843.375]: 2.74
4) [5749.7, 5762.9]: 2.84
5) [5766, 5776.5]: 2.75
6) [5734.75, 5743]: 3.01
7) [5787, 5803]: 2.67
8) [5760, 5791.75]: 2.7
